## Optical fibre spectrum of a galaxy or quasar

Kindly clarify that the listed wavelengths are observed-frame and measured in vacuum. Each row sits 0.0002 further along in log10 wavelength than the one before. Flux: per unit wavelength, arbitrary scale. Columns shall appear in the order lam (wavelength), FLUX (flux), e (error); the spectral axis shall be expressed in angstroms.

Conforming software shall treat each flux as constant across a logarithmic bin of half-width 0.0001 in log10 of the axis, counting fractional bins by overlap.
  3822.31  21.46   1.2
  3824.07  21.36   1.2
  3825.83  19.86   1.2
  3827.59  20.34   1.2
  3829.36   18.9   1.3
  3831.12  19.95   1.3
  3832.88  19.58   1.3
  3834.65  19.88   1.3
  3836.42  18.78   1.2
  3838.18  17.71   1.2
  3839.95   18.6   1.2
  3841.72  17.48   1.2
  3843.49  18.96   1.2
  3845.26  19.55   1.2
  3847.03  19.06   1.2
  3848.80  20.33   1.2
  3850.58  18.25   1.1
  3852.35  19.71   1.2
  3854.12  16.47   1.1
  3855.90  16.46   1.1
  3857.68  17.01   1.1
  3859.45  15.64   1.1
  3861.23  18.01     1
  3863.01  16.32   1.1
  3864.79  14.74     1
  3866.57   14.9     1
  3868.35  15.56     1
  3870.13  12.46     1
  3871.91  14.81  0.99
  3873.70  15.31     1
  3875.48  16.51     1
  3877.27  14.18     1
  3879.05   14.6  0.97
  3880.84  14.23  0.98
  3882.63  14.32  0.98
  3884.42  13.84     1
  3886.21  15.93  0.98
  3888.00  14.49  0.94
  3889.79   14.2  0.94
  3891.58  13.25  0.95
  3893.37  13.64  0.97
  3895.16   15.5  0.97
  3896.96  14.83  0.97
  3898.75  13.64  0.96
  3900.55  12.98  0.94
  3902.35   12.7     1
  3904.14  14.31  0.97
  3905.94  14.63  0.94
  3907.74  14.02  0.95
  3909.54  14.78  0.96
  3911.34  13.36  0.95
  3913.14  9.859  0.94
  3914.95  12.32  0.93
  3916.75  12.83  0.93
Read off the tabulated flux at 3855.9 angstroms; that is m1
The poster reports 16.46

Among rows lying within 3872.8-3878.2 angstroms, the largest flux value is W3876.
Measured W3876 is 16.51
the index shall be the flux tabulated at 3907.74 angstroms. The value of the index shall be 14.02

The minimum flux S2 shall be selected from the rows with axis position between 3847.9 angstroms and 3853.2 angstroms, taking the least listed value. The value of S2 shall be 18.25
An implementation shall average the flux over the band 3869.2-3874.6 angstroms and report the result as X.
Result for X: 14.2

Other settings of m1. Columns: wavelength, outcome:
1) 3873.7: 15.31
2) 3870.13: 12.46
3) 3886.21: 15.93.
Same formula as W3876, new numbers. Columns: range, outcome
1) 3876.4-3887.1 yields 15.93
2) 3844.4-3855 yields 20.33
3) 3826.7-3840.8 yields 20.34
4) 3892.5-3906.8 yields 15.5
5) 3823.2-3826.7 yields 21.36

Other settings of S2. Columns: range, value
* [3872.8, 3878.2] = 14.18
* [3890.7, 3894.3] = 13.25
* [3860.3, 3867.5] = 14.74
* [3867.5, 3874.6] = 12.46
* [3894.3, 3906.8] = 12.7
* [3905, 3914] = 9.859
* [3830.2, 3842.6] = 17.48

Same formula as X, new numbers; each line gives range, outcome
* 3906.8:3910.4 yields 14.4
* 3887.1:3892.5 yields 14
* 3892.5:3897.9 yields 14.7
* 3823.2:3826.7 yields 20.6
